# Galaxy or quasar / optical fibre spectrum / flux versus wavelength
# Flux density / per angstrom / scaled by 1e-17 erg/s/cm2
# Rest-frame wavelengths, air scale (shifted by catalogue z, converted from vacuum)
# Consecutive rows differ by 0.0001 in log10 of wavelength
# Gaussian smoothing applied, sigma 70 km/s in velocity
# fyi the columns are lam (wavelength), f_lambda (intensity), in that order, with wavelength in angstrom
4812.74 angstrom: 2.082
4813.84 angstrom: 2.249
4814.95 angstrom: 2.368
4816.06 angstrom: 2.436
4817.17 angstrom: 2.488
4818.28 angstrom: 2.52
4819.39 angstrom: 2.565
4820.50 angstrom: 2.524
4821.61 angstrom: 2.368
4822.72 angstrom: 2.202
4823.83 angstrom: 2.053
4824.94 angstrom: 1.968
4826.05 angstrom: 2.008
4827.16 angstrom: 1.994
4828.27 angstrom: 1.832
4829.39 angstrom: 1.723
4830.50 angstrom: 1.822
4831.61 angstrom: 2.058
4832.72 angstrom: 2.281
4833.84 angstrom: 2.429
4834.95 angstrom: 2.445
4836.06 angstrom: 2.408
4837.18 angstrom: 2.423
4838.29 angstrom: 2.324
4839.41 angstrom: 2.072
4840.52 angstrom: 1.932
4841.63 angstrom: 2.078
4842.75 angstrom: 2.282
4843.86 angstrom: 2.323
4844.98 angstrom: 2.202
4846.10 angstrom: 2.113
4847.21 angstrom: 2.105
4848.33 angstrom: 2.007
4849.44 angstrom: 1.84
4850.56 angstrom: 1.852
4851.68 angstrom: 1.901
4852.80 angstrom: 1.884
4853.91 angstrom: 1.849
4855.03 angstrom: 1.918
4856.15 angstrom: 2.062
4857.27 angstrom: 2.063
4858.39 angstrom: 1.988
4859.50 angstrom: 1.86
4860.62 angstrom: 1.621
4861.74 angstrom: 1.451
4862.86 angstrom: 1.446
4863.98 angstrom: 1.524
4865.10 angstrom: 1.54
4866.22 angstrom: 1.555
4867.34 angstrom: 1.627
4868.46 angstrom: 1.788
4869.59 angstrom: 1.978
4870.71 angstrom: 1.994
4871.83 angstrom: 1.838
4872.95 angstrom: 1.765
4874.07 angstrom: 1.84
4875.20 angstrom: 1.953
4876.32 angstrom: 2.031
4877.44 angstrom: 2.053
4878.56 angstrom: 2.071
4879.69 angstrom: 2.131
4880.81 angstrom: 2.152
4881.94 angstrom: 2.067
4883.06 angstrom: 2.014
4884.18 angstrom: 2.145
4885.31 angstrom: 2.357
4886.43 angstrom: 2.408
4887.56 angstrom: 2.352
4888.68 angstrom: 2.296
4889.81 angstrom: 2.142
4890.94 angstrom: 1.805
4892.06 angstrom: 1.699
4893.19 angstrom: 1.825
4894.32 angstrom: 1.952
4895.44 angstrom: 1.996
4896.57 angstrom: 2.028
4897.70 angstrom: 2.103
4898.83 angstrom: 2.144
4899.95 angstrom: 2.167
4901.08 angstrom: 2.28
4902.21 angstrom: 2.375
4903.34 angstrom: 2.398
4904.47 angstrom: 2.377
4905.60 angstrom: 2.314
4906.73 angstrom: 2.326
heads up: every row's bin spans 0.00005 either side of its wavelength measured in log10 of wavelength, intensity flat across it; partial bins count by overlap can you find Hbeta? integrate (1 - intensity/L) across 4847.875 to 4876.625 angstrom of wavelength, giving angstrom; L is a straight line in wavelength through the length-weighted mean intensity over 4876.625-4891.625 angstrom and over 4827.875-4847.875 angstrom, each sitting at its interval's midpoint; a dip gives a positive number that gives 4.6 angstrom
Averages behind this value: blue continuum 2.16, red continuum 2.15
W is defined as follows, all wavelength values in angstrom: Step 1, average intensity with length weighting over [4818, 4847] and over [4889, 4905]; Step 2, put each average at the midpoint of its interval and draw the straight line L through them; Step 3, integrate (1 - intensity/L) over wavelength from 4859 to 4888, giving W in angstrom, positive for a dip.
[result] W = 3.02 angstrom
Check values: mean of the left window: 2.19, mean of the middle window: 1.9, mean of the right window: 2.09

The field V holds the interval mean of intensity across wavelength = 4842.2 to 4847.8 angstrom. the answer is 2.2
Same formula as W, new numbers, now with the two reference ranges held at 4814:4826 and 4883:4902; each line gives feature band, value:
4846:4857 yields 1.4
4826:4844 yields 1.1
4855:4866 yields 2.4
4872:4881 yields 0.7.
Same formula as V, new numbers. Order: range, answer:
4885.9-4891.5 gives 2.2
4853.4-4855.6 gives 1.88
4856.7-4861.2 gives 1.88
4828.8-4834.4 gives 2.06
